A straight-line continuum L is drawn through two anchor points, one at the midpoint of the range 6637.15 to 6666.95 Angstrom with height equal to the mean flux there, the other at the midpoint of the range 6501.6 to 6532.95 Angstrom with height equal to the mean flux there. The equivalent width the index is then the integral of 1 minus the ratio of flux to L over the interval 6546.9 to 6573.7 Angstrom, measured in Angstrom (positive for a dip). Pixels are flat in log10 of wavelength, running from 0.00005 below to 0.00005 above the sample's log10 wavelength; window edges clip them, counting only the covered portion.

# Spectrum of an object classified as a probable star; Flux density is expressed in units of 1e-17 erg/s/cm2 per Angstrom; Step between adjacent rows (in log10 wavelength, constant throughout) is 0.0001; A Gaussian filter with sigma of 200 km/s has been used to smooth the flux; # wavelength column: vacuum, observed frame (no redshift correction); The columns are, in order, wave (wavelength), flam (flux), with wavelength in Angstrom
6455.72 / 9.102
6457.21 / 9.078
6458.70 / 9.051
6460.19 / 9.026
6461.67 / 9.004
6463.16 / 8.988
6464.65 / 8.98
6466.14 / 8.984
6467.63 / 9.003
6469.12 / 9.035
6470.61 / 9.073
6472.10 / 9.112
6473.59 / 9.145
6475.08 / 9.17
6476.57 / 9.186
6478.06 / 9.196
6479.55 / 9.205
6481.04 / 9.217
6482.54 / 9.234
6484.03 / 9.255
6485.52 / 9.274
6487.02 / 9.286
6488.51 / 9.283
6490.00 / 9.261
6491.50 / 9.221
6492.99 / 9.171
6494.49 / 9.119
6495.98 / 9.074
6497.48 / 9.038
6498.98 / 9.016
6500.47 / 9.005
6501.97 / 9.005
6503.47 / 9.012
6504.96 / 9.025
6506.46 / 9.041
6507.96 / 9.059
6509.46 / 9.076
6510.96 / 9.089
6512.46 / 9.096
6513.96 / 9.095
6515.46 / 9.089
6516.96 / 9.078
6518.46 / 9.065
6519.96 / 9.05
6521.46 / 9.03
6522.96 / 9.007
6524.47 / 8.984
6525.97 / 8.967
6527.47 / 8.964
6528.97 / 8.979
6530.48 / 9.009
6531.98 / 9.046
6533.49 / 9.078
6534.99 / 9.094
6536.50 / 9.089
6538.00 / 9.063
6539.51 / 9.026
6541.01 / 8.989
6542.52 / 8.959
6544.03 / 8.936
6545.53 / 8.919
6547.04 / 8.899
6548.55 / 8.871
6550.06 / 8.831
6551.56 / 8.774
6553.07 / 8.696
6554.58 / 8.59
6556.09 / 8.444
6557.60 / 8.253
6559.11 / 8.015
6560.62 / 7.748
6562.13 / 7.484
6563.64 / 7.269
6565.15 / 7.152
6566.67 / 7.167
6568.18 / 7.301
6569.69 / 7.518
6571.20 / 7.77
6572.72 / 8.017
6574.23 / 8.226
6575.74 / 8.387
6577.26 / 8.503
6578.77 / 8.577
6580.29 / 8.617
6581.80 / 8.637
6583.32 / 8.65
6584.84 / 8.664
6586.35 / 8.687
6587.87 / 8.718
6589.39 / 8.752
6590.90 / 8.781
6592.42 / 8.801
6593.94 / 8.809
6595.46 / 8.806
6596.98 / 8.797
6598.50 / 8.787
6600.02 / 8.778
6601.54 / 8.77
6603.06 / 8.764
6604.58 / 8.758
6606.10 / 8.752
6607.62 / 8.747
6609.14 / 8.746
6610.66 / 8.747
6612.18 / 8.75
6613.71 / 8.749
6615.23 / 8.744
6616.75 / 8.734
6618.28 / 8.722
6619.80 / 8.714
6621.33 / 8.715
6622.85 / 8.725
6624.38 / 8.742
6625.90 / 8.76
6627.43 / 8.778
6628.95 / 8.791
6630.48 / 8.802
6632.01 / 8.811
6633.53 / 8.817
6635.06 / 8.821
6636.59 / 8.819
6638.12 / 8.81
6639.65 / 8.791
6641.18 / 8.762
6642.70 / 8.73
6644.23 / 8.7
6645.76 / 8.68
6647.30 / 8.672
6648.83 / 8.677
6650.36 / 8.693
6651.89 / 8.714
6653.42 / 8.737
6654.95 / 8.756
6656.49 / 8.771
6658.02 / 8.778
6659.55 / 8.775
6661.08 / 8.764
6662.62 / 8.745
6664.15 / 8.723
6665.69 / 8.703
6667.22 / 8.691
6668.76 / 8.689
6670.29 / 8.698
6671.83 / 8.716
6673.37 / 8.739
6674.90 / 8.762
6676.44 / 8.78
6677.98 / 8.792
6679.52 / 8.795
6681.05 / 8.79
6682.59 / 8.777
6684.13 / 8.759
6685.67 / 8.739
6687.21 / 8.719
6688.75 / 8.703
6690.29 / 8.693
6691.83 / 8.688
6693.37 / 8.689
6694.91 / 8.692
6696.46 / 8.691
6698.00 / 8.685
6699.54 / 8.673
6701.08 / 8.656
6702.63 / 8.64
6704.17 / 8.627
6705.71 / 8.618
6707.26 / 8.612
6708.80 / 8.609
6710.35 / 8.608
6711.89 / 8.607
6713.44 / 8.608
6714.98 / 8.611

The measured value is 2.7 Angstrom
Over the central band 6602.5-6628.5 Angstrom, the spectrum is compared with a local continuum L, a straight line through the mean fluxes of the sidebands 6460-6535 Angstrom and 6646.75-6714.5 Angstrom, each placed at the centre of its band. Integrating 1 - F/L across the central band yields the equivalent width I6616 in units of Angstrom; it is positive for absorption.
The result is 0.3 Angstrom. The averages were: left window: 9.09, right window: 8.71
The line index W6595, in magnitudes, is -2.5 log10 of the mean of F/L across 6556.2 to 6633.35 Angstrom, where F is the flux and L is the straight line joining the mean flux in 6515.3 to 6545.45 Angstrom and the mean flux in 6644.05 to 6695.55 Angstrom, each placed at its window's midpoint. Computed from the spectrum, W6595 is 0.05 mag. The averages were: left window 9.02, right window 8.73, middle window 8.47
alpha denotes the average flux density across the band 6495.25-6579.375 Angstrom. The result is 8.67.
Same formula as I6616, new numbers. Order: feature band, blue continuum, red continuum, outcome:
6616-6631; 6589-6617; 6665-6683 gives 0.0 Angstrom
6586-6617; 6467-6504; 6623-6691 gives 0.4 Angstrom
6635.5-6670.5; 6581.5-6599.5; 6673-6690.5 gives 0.1 Angstrom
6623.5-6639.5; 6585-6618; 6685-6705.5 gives -0.1 Angstrom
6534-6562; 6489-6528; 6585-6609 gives 0.7 Angstrom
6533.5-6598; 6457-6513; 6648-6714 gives 3.4 Angstrom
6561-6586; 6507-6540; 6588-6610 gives 2.4 Angstrom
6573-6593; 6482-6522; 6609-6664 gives 0.7 Angstrom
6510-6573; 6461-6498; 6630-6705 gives 2.8 Angstrom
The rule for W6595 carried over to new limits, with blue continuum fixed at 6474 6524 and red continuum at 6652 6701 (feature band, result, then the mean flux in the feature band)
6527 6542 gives 0.00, 9.03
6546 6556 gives 0.03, 8.76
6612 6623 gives 0.02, 8.73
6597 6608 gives 0.02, 8.77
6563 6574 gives 0.20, 7.49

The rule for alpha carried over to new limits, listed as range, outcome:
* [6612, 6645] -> 8.76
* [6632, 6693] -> 8.74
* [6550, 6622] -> 8.44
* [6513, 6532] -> 9.03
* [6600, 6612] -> 8.76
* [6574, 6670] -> 8.73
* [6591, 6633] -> 8.76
